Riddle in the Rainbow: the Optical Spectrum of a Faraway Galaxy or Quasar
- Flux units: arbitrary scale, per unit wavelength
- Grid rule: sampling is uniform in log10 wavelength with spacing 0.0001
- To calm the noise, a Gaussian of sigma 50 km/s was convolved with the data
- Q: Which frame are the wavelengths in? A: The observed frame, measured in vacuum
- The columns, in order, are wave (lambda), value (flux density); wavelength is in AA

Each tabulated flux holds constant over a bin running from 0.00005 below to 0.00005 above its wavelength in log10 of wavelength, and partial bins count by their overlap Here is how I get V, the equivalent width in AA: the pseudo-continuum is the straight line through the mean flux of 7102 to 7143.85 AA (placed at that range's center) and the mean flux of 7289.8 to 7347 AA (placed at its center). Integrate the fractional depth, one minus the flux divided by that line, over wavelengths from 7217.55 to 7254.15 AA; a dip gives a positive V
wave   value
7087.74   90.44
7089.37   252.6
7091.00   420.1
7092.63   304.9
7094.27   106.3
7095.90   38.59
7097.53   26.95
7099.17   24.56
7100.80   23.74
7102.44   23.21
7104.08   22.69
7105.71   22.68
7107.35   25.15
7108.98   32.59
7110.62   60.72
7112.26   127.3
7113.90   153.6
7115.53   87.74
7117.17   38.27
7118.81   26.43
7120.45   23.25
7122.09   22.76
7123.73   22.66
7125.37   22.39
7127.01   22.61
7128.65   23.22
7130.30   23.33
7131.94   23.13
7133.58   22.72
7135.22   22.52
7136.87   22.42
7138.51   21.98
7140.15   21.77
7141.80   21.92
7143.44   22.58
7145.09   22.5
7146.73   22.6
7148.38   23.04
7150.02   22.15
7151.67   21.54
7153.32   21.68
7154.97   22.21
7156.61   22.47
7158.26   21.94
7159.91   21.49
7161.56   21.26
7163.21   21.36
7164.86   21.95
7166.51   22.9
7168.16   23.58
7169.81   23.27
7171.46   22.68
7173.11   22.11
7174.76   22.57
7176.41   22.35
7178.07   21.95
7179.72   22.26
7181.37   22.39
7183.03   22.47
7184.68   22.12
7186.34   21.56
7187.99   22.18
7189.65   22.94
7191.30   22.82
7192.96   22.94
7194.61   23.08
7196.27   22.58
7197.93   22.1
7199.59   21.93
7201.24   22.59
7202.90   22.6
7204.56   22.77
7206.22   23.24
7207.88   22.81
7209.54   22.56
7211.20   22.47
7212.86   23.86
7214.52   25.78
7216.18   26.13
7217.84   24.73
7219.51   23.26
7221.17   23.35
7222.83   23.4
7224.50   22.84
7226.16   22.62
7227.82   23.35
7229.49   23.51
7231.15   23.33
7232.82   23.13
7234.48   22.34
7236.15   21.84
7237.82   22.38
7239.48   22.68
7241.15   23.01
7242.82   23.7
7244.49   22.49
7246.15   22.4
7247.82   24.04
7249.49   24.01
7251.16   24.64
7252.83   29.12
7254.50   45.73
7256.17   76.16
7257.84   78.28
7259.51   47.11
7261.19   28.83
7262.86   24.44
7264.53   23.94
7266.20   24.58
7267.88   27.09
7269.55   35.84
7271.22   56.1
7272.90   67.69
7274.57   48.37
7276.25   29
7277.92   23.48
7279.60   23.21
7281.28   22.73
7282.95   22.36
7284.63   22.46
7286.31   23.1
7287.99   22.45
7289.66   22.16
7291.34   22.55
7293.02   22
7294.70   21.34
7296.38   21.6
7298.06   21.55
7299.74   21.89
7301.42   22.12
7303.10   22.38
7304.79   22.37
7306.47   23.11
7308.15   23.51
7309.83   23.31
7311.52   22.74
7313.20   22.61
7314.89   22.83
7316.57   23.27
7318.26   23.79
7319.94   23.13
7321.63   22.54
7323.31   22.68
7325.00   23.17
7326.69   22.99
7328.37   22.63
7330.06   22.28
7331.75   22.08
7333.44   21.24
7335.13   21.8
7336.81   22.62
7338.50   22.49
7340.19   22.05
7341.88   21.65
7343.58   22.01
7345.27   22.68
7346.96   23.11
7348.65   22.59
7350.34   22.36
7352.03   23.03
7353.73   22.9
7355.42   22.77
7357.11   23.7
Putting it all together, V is 6.2 AA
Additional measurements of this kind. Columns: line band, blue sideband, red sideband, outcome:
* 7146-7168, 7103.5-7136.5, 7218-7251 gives 8.23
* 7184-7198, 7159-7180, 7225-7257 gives 0.77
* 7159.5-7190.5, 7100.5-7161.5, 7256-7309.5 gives 9.32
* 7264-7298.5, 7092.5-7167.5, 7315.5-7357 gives -3.18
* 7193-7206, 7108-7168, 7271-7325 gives 3.17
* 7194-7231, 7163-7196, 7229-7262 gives 5.09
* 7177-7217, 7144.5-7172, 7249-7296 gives 4.93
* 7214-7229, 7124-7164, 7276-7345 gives -0.97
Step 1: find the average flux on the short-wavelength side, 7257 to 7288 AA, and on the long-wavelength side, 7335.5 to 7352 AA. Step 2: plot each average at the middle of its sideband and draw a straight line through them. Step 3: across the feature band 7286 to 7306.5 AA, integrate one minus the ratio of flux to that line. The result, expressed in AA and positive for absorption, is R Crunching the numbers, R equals 5.6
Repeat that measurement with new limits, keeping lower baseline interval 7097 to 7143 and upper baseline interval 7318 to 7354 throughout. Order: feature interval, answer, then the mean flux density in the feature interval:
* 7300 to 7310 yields 0.7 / 22.7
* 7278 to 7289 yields 1.3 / 22.8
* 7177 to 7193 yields 4.8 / 22.3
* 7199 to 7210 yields 2.9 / 22.7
